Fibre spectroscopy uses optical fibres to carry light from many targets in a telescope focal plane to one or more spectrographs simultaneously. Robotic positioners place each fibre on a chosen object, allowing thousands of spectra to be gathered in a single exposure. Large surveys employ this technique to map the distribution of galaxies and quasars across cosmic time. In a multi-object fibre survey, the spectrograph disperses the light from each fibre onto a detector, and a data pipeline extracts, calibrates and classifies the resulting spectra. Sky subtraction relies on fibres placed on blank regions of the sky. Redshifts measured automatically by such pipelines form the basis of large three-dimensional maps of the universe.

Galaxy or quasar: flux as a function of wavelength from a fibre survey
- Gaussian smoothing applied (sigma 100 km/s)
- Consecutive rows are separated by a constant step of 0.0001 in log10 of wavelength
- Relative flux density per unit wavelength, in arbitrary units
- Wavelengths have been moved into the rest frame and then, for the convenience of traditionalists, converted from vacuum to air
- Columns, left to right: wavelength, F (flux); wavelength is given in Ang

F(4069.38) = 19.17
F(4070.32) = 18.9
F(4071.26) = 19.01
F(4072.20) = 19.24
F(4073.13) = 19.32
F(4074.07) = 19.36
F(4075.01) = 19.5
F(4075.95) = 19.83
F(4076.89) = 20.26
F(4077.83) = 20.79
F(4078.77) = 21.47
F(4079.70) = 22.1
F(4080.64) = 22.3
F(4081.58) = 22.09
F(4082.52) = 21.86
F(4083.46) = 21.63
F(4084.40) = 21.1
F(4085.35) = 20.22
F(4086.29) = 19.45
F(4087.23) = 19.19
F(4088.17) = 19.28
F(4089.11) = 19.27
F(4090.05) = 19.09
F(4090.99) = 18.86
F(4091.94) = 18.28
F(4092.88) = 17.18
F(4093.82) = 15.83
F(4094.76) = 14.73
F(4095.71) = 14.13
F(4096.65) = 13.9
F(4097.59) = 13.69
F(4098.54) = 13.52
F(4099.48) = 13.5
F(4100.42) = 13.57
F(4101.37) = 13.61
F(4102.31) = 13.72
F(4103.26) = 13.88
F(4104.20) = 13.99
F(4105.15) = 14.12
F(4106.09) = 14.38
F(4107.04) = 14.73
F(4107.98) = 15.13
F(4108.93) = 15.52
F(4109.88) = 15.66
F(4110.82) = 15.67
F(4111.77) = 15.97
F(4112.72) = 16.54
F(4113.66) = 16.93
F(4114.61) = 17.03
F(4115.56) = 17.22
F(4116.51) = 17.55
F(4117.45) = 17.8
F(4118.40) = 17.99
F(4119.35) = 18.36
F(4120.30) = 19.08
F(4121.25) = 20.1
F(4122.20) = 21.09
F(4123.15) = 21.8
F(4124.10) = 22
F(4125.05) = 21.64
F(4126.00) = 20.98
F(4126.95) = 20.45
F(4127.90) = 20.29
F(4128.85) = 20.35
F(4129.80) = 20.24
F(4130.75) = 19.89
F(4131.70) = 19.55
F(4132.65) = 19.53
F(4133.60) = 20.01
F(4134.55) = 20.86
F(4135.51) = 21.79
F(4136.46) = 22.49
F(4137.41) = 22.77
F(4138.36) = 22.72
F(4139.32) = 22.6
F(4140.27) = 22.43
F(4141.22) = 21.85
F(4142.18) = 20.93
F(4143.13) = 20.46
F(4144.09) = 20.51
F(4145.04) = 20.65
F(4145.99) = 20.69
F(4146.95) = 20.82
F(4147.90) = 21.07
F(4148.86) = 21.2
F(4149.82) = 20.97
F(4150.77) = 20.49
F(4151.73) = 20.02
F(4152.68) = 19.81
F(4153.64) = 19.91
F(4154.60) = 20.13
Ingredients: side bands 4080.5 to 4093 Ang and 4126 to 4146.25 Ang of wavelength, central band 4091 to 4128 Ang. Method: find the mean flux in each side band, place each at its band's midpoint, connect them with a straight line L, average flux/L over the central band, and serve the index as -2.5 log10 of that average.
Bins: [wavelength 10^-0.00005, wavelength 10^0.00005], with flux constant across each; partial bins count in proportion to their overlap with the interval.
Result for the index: 0.22 mag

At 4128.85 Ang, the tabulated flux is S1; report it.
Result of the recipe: 20.35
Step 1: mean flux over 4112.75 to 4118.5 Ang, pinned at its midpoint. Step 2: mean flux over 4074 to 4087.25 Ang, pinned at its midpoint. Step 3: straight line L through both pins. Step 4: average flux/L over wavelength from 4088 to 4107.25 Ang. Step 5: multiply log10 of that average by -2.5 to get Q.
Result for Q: 0.242 mag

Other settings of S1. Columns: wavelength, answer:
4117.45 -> 17.8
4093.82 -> 15.83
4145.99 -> 20.69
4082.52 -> 21.86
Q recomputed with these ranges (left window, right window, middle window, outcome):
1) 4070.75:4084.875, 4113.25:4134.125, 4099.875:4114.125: 0.32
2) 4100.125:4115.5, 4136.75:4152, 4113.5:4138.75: -0.11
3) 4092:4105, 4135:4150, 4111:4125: -0.06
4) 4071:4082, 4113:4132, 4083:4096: 0.10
